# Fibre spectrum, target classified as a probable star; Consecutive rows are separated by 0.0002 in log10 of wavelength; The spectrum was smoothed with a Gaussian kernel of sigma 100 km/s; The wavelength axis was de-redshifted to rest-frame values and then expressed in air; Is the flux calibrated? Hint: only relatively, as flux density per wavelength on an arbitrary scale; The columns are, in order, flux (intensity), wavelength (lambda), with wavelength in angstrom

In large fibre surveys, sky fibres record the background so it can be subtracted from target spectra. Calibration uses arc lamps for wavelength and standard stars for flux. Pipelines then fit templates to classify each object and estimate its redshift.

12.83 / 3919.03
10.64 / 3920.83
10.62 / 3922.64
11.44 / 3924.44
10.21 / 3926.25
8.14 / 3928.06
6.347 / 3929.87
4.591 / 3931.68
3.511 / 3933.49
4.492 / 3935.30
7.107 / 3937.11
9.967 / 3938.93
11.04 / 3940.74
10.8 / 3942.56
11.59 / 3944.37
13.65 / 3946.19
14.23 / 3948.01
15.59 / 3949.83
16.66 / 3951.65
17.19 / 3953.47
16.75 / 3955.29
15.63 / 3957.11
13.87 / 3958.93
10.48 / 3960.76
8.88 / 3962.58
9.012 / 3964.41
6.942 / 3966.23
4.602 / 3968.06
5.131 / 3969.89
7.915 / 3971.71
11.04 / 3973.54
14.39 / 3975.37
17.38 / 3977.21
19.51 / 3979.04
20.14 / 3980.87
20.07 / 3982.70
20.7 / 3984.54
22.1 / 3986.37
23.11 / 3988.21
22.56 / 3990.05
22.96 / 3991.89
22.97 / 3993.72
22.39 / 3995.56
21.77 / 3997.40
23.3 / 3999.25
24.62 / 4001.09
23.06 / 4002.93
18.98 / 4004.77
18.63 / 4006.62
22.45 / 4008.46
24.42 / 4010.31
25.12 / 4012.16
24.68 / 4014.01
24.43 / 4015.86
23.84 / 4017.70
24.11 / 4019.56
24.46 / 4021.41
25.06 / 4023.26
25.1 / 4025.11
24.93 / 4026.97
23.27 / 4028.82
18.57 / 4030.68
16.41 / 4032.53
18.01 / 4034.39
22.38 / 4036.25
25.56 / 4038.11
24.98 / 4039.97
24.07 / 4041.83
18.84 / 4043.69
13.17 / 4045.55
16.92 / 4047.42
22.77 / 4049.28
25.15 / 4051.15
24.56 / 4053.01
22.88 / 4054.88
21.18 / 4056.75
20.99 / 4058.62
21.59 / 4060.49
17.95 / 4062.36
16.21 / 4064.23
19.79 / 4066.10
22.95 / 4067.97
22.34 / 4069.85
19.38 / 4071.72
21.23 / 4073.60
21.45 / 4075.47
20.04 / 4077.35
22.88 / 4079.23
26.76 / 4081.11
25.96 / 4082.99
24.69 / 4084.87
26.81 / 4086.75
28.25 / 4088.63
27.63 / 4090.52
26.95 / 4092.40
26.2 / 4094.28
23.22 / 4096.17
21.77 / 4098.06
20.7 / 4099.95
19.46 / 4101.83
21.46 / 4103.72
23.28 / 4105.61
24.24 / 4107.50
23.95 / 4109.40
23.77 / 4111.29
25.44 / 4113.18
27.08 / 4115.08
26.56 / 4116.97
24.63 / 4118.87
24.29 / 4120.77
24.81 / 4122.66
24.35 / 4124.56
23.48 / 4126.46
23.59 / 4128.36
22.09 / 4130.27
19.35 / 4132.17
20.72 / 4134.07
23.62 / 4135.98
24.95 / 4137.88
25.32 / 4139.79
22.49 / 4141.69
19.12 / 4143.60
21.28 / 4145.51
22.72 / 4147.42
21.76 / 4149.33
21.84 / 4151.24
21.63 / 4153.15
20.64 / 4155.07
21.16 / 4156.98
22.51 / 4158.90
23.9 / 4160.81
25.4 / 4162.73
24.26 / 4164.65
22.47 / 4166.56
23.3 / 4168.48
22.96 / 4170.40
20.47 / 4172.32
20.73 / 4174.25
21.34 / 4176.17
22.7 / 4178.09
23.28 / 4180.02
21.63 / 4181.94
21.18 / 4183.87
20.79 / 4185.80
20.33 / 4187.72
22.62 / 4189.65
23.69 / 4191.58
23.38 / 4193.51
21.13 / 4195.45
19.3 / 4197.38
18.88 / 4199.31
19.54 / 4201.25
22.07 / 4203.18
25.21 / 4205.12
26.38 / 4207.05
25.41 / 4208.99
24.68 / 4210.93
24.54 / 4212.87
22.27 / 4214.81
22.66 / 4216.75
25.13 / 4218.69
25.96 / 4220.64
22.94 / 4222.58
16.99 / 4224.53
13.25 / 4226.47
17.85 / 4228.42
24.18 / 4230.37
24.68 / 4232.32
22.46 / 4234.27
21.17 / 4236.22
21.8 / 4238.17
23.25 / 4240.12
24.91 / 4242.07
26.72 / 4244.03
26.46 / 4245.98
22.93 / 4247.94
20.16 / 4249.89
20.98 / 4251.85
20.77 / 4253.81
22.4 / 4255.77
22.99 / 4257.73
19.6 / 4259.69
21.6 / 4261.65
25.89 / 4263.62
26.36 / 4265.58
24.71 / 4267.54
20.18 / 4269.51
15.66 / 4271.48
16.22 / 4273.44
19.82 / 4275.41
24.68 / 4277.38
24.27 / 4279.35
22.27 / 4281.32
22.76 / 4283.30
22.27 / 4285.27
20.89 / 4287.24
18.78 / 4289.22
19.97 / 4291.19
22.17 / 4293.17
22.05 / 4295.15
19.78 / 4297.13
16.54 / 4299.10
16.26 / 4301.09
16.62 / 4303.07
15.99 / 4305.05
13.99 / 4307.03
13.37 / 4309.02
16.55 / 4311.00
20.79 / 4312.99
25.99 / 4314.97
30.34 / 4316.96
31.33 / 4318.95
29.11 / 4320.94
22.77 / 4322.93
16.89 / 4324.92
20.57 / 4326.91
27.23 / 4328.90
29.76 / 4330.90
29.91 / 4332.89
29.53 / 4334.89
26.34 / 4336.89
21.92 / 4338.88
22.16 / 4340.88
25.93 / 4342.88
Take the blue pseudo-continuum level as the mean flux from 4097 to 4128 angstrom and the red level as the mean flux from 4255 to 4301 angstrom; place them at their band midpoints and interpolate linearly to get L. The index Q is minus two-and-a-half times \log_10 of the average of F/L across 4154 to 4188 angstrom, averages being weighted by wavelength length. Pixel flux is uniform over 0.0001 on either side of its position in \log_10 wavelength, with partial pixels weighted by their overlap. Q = 0.03 mag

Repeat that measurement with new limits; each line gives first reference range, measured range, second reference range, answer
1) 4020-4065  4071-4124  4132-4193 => -0.10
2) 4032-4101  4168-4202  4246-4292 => 0.02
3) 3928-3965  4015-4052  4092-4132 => -0.25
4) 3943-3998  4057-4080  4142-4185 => -0.09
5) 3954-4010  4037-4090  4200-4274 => -0.18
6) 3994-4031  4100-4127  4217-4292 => -0.06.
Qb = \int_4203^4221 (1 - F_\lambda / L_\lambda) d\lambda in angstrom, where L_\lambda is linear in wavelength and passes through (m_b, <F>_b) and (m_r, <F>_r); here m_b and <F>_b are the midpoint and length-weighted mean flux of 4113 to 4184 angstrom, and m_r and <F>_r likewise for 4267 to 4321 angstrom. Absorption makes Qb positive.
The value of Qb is -2.1 angstrom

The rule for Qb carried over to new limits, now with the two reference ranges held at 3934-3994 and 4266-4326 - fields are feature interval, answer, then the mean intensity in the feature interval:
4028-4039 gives -3.7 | 20.7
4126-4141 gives -4.6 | 22.9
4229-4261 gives -4.8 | 22.8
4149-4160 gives -2.3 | 21.6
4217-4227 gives -1.0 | 21.3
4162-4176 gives -3.4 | 22.7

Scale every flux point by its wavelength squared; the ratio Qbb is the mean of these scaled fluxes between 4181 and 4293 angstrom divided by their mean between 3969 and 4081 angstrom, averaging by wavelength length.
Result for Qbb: 1.16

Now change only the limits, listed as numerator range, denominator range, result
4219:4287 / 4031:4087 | 1.13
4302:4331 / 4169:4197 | 1.07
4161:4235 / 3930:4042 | 1.41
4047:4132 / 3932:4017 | 1.51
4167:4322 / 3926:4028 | 1.49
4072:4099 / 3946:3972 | 2.21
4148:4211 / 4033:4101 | 1.05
